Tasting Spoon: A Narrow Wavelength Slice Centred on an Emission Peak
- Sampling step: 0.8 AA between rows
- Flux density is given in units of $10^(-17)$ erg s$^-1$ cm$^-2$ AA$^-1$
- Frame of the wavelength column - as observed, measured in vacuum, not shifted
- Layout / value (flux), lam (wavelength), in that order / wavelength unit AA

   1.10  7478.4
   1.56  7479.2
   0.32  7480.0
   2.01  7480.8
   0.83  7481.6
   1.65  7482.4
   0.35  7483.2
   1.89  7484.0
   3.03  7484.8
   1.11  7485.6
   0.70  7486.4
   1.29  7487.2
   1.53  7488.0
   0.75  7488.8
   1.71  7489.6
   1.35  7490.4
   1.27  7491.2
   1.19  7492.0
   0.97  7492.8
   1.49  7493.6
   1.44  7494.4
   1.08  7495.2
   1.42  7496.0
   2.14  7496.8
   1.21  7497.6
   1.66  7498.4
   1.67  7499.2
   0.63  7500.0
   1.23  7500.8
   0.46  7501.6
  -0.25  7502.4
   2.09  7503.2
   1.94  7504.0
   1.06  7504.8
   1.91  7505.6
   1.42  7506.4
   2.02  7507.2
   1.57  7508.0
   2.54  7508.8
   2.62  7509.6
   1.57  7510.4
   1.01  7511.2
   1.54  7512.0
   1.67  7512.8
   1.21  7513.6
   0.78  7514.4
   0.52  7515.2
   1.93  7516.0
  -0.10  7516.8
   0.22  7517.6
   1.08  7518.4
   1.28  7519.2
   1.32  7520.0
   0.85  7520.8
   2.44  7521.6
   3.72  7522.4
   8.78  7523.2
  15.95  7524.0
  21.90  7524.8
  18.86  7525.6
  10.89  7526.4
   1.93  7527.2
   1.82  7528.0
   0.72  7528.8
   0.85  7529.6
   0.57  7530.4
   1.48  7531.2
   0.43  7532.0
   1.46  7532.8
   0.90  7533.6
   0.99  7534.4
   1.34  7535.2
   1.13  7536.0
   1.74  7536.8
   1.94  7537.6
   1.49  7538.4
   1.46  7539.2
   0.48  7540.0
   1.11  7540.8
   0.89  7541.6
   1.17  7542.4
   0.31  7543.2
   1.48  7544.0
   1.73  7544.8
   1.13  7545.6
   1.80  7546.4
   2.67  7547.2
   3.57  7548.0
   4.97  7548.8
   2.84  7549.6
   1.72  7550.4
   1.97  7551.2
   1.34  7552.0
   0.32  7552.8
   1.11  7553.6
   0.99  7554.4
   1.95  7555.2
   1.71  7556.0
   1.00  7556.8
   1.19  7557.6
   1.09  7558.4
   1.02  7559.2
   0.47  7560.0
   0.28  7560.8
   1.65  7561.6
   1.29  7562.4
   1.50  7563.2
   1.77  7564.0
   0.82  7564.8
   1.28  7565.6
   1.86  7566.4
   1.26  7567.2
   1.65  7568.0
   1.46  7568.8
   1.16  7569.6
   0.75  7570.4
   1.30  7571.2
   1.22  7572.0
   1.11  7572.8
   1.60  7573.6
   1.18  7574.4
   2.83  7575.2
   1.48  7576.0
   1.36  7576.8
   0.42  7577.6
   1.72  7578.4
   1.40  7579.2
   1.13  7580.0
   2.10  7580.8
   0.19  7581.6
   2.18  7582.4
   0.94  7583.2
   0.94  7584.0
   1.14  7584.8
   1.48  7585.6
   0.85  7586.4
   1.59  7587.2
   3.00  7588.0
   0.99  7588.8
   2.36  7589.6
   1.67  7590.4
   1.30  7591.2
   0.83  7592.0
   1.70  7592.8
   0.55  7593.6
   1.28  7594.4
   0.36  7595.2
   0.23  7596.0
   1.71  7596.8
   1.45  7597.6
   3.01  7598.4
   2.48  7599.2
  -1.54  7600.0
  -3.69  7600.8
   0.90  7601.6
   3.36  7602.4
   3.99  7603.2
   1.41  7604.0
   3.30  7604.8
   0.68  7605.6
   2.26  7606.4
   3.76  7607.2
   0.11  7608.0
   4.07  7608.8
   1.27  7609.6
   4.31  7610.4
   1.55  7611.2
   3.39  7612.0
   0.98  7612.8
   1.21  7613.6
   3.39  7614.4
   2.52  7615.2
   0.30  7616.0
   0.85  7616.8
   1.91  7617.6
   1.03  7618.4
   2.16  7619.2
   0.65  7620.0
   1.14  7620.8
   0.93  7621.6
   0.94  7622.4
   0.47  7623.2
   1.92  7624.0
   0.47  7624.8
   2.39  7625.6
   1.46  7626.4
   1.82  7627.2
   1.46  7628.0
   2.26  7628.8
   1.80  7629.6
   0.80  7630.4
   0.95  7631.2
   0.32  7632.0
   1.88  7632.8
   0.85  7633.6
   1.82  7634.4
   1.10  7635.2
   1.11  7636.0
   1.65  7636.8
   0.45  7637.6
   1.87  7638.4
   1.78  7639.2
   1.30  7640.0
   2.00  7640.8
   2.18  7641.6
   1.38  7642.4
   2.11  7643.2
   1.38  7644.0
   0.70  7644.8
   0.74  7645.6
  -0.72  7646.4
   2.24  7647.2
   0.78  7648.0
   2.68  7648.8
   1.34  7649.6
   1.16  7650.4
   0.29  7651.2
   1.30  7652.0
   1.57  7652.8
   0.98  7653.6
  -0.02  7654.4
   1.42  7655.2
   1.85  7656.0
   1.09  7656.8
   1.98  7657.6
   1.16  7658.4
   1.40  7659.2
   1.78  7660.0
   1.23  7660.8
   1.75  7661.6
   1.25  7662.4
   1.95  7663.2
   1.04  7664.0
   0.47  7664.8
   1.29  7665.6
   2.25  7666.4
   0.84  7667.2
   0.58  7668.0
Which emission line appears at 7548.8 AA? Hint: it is [N II]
